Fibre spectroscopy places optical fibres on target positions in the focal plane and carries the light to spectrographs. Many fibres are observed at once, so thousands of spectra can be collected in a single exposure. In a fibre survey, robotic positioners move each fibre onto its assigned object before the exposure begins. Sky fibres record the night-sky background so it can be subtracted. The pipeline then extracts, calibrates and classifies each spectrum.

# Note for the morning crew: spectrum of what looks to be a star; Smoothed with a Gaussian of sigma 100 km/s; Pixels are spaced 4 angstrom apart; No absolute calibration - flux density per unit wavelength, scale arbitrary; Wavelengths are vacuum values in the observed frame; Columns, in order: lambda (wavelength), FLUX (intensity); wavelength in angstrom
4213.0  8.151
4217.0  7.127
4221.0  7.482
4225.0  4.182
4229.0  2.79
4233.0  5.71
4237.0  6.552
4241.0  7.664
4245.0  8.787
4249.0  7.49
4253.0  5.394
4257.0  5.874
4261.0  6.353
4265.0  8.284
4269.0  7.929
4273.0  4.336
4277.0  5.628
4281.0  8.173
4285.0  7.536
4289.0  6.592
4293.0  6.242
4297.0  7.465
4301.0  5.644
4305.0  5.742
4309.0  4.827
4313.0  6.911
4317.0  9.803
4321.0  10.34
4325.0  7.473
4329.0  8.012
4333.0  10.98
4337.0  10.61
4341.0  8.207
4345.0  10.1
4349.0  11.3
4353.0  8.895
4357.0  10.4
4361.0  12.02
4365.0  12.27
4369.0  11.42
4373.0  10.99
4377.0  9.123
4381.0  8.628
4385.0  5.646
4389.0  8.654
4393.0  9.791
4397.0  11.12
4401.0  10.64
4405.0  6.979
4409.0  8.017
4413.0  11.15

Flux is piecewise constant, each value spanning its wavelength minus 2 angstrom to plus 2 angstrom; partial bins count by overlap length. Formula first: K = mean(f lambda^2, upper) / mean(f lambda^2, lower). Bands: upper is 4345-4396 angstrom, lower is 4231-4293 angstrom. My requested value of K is 1.54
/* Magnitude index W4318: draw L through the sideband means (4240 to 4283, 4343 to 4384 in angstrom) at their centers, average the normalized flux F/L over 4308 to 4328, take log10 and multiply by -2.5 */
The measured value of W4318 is 0.106 mag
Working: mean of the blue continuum 6.88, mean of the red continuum 10.4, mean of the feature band 8.03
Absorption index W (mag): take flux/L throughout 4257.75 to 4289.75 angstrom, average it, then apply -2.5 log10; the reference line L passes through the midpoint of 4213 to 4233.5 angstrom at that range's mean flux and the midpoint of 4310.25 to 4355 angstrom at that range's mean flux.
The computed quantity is 0.08 mag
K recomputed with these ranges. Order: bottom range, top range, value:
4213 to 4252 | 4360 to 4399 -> 1.64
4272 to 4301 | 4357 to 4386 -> 1.61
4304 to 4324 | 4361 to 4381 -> 1.46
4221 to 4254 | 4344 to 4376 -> 1.87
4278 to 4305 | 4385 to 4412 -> 1.39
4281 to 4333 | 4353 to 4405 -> 1.38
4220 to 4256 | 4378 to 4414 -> 1.55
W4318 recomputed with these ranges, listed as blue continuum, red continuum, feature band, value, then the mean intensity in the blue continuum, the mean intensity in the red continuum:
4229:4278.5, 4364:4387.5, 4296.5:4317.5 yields 0.212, 6.52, 9.55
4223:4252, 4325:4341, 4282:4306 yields 0.205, 6.14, 9.36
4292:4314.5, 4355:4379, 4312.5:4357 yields -0.118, 6.12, 11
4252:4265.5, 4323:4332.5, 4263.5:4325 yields 0.044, 6.36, 8.25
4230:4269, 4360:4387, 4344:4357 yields -0.087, 6.85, 9.94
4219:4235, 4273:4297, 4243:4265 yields -0.194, 5.04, 6.68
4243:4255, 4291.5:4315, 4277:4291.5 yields -0.099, 7.22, 6.14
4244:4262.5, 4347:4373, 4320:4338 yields 0.047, 6.68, 11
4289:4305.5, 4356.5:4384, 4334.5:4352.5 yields -0.113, 6.36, 10.5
